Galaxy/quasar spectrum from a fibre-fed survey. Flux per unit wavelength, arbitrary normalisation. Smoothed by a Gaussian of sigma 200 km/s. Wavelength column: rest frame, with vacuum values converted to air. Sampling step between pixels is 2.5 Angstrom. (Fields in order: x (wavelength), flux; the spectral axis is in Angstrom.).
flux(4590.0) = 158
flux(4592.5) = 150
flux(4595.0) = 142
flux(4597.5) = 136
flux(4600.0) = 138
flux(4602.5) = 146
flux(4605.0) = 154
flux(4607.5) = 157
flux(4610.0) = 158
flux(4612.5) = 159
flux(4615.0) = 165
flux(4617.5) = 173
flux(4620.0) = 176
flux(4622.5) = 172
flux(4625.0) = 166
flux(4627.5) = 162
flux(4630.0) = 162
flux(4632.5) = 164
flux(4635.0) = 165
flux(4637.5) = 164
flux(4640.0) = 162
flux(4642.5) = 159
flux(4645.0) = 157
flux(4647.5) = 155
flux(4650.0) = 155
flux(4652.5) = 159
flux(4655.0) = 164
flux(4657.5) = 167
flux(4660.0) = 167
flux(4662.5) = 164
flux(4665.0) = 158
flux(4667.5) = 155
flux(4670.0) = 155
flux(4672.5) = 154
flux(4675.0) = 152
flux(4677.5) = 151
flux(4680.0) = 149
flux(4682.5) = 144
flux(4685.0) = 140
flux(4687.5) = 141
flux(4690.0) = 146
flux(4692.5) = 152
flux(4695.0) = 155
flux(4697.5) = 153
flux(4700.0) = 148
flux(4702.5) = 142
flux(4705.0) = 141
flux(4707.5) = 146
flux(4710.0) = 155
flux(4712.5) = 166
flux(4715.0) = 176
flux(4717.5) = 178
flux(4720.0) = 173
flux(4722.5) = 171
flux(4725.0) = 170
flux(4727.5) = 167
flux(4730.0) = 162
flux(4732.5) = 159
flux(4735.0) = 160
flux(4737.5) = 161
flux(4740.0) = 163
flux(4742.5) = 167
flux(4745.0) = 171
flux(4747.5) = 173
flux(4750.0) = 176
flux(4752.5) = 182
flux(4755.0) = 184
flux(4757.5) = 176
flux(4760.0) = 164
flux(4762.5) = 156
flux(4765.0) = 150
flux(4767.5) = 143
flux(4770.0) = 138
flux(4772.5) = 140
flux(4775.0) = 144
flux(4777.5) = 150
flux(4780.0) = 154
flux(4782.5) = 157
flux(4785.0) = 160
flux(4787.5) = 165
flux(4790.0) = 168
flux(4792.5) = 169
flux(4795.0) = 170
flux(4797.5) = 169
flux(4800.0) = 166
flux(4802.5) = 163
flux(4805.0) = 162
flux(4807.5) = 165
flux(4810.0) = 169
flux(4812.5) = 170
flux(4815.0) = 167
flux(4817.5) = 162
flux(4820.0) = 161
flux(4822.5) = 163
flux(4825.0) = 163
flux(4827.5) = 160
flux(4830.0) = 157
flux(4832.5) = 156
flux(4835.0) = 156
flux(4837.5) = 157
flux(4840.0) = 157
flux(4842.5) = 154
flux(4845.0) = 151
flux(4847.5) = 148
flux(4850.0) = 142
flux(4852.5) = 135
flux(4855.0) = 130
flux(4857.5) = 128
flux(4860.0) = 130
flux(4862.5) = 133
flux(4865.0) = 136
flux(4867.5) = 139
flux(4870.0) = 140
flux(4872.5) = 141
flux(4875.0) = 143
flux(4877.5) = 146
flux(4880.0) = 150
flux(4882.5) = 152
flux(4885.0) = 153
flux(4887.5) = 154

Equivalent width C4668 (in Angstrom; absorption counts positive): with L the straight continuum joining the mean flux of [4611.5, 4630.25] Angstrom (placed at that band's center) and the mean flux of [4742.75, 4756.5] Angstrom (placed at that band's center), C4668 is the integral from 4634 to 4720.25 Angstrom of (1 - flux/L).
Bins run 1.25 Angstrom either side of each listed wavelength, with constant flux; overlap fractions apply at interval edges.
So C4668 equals 7.66 Angstrom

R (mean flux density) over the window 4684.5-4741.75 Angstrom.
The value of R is 158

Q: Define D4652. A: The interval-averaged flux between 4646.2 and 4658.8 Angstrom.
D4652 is 160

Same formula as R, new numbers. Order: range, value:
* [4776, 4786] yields 155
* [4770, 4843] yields 160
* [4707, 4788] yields 162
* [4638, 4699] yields 155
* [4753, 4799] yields 159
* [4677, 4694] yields 146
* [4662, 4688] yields 151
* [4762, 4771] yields 146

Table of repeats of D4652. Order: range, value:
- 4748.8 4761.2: 176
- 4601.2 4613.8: 155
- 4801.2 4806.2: 163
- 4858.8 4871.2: 136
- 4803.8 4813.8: 167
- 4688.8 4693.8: 149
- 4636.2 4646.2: 161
